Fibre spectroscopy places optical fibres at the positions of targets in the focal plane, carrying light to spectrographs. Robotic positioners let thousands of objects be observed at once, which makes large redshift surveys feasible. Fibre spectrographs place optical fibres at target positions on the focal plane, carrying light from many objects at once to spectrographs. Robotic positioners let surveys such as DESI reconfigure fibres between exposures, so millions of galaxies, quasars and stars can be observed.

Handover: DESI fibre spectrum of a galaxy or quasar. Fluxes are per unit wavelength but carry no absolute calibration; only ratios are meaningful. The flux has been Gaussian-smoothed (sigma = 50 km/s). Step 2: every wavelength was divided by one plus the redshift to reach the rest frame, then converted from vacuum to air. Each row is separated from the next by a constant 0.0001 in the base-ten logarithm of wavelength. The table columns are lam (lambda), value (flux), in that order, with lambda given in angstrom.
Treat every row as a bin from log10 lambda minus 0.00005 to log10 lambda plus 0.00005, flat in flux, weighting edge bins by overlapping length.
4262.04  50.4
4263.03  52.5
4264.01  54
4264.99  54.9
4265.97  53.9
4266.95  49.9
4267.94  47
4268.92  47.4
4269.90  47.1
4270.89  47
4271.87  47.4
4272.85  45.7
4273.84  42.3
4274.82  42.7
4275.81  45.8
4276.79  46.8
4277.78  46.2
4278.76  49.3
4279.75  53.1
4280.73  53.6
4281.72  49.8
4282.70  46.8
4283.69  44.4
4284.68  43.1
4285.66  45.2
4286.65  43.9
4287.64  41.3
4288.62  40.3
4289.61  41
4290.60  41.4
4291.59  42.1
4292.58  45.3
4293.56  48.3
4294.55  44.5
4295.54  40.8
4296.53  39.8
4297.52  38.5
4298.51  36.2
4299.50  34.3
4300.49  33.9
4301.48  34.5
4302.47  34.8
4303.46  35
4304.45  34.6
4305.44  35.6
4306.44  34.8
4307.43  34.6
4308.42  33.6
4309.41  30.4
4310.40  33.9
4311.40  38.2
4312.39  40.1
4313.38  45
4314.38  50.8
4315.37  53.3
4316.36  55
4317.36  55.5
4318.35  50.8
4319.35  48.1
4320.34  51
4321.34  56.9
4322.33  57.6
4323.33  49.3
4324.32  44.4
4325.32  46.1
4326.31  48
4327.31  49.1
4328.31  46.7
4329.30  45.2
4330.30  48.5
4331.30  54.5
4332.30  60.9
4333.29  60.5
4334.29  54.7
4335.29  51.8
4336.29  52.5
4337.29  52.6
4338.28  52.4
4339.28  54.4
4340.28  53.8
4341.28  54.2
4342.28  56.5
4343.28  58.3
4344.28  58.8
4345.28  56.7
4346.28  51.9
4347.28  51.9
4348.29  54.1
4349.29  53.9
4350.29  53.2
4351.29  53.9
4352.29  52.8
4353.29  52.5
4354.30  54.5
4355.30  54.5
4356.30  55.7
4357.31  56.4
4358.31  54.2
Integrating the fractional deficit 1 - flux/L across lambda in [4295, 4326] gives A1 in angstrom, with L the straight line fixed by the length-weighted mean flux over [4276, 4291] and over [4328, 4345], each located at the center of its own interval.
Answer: 4.9 angstrom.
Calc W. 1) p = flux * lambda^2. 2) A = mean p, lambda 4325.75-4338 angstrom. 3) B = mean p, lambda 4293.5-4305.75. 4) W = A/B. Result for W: 1.4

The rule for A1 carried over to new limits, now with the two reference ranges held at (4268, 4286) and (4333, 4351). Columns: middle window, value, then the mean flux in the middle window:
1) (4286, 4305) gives 3.7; 39.5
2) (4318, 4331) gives 0.7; 49.4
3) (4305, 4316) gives 2.5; 39.3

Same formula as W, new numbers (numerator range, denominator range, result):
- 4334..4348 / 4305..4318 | 1.32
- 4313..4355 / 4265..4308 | 1.25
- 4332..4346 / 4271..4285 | 1.21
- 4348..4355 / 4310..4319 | 1.16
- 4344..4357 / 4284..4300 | 1.33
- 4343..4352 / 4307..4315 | 1.44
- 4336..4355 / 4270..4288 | 1.20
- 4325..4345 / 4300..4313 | 1.54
